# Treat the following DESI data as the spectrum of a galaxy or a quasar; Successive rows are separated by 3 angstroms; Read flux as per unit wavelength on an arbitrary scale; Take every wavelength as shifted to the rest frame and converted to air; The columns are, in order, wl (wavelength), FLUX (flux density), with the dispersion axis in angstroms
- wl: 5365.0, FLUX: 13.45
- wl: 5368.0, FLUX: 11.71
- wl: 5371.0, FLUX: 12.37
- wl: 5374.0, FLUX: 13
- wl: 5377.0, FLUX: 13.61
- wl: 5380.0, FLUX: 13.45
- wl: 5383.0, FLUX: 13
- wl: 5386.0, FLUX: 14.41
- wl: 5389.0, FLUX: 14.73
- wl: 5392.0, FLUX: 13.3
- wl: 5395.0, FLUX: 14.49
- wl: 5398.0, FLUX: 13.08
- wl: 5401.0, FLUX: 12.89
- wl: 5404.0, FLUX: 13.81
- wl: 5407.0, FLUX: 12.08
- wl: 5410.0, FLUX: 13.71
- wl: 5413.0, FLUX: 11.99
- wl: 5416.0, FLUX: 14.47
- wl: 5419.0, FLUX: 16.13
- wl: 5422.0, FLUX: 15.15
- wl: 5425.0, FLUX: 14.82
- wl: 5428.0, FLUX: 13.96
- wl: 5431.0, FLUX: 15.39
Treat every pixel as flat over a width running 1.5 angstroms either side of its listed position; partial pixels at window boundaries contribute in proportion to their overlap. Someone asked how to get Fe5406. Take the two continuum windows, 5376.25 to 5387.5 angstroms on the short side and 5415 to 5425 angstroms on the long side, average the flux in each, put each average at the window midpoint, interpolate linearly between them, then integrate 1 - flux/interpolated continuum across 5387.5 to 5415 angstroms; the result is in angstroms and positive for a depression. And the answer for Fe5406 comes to 2.0 angstroms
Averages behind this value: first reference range 13.6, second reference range 15.2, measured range 13.4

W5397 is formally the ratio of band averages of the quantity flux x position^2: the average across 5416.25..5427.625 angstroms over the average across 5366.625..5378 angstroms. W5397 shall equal 1.22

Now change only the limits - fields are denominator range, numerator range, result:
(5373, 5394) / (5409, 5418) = 1.00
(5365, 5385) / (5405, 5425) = 1.10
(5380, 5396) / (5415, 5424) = 1.11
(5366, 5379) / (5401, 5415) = 1.03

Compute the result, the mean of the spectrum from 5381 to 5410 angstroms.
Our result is 13.5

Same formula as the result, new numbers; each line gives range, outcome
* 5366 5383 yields 12.9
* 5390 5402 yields 13.5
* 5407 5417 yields 13.1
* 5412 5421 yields 14.4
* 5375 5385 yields 13.4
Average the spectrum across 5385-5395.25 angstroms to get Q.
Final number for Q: 14.2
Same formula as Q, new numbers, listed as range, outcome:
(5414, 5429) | 14.8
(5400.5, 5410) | 13.1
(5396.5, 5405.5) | 13.3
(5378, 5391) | 13.9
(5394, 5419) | 13.5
